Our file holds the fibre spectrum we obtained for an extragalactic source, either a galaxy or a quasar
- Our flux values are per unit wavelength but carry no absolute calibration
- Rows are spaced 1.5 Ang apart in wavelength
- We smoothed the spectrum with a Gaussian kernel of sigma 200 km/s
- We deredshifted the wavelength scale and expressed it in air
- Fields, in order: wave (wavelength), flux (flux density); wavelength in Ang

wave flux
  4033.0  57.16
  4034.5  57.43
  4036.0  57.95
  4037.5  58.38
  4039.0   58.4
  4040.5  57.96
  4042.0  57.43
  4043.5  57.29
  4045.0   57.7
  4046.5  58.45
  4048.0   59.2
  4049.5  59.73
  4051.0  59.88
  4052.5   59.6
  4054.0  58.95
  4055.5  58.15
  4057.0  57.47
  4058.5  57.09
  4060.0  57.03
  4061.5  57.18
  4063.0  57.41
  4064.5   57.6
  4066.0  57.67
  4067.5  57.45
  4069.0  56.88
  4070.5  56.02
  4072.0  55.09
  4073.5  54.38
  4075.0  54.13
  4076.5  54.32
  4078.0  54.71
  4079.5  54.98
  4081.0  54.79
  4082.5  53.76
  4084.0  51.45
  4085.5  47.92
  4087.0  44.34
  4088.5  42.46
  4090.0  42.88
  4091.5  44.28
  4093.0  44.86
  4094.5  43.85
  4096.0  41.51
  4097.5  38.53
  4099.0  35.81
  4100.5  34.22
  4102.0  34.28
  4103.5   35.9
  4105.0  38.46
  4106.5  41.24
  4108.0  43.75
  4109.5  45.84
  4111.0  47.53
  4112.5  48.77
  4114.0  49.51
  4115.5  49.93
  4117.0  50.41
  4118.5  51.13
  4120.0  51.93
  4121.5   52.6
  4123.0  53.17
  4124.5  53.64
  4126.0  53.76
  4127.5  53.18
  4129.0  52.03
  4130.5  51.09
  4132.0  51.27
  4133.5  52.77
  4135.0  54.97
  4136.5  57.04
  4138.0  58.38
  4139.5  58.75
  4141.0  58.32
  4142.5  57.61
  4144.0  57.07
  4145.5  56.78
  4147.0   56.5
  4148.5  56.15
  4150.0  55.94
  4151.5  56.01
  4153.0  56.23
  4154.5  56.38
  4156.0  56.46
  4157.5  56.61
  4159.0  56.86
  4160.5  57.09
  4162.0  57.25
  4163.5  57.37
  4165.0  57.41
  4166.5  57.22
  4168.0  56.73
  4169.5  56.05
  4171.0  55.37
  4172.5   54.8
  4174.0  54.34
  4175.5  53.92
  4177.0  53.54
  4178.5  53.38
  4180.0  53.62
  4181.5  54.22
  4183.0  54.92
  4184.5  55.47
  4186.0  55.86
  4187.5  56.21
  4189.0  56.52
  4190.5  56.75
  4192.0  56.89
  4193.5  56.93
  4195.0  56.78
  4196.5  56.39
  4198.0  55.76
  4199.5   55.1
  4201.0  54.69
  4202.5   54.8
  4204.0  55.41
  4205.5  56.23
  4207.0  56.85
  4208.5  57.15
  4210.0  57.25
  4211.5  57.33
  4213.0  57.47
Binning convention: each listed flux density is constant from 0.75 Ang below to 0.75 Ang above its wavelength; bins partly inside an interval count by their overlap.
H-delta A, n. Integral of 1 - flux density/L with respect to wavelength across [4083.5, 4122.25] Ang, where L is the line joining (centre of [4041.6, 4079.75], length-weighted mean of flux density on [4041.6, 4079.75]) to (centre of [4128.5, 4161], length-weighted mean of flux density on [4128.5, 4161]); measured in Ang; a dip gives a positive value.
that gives 8.4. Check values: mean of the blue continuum 57.2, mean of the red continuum 55.9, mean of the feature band 44.3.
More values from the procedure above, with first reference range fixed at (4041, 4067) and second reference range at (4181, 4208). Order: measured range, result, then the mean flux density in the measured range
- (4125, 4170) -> 0.5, 56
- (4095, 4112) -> 5.2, 39.9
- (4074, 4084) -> 0.6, 54.2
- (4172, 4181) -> 0.4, 53.9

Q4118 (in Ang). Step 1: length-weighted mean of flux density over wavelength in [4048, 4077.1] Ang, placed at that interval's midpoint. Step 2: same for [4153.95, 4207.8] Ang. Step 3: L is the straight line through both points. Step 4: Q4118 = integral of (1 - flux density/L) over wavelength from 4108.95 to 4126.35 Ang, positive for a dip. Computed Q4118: 1.8 Ang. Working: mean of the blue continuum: 57.2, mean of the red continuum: 55.8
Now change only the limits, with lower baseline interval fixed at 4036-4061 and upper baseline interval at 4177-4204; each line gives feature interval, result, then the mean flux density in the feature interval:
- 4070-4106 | 7.0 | 46.3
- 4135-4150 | -0.2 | 57.2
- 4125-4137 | 0.7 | 53.2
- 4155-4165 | -0.2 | 57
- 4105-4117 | 2.2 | 46.4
